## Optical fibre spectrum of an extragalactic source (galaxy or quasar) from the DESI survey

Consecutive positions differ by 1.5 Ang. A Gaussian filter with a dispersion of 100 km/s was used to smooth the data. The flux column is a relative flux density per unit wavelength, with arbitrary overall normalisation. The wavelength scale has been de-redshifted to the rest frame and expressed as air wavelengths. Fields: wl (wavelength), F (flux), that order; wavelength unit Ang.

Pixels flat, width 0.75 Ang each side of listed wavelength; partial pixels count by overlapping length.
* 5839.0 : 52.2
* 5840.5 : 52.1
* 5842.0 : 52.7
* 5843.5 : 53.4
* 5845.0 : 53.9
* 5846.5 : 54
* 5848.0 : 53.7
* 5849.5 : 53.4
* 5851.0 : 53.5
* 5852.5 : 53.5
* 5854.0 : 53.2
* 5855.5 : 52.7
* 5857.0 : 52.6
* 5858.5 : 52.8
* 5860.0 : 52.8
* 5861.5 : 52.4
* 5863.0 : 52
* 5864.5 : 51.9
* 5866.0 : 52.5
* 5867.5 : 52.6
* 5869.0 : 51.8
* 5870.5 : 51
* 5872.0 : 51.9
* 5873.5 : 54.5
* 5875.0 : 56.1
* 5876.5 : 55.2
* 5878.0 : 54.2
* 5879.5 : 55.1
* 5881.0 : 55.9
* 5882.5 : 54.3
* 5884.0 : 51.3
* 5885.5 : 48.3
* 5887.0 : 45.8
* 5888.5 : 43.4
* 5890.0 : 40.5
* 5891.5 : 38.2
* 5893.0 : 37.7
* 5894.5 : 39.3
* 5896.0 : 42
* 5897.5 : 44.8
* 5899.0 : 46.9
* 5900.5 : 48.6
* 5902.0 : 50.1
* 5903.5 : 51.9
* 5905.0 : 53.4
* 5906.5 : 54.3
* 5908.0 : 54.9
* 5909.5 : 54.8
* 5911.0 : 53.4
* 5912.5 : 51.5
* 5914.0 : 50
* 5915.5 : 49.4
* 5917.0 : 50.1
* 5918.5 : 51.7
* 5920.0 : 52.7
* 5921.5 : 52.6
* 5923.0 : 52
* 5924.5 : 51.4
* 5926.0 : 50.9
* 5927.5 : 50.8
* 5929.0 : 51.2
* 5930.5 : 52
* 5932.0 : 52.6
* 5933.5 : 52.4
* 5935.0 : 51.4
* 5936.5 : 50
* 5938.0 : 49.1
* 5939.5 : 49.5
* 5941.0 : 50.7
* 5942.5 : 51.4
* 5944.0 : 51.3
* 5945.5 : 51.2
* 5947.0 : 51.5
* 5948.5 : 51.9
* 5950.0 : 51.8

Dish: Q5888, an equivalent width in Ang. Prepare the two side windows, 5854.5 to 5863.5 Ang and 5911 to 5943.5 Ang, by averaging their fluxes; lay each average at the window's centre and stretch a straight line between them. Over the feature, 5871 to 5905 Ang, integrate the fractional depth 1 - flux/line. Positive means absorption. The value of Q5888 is 2.2 Ang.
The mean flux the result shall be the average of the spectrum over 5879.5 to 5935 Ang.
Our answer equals 49.6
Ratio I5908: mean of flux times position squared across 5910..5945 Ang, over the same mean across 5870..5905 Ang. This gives 1.1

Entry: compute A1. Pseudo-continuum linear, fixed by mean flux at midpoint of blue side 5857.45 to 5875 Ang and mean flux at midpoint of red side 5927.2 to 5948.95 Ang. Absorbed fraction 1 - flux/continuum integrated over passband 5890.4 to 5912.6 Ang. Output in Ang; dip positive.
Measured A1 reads 1.68 Ang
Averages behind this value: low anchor 52.5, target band 47.9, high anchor 51.1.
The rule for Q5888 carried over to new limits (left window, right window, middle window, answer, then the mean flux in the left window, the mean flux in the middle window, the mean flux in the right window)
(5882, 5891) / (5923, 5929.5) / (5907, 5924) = -0.7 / 46.8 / 52.1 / 51.2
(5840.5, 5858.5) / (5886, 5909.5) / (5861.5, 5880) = -1.1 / 53.3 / 53.2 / 46.4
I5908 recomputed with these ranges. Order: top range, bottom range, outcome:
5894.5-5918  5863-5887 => 0.96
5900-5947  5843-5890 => 1.00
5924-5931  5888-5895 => 1.31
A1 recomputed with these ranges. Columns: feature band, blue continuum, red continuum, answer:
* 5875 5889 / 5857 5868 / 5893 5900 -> -1.5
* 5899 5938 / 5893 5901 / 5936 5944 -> -4.0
